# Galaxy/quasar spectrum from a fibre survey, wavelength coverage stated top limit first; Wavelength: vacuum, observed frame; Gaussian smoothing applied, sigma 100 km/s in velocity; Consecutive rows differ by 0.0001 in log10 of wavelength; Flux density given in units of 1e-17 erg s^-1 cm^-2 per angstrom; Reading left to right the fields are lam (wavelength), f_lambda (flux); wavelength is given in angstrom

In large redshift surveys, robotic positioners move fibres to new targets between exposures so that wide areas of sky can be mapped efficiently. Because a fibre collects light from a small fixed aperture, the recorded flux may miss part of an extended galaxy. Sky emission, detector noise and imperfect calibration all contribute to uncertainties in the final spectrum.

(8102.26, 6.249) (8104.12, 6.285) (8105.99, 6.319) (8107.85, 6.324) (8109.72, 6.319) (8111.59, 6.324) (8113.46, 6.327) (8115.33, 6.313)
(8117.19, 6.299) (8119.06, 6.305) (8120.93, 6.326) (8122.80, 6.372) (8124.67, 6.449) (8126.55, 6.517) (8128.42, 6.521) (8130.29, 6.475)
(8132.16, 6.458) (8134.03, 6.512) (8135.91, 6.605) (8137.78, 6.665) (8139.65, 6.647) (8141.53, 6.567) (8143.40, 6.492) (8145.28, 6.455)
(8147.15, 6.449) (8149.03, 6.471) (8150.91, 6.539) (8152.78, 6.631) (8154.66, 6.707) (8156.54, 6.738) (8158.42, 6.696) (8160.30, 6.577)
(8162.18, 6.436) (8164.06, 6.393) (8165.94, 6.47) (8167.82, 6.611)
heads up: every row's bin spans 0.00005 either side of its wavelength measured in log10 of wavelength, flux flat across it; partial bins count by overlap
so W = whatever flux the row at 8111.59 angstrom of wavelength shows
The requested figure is 6.324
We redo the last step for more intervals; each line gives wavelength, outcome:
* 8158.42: 6.696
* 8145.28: 6.455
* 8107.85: 6.324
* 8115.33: 6.313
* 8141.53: 6.567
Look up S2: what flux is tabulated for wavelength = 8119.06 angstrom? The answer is 6.305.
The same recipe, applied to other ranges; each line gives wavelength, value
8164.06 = 6.393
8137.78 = 6.665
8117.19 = 6.299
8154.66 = 6.707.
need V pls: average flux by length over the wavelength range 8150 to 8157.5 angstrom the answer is 6.65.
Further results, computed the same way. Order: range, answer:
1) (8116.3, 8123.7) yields 6.32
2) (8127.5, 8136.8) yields 6.51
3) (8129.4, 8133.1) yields 6.48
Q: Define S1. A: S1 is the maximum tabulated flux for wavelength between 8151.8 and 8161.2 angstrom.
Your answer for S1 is 6.738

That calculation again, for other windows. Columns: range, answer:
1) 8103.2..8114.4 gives 6.327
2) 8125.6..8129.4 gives 6.521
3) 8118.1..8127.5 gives 6.517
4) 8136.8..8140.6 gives 6.665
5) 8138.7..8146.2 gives 6.647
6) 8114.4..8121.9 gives 6.326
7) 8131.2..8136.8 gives 6.605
